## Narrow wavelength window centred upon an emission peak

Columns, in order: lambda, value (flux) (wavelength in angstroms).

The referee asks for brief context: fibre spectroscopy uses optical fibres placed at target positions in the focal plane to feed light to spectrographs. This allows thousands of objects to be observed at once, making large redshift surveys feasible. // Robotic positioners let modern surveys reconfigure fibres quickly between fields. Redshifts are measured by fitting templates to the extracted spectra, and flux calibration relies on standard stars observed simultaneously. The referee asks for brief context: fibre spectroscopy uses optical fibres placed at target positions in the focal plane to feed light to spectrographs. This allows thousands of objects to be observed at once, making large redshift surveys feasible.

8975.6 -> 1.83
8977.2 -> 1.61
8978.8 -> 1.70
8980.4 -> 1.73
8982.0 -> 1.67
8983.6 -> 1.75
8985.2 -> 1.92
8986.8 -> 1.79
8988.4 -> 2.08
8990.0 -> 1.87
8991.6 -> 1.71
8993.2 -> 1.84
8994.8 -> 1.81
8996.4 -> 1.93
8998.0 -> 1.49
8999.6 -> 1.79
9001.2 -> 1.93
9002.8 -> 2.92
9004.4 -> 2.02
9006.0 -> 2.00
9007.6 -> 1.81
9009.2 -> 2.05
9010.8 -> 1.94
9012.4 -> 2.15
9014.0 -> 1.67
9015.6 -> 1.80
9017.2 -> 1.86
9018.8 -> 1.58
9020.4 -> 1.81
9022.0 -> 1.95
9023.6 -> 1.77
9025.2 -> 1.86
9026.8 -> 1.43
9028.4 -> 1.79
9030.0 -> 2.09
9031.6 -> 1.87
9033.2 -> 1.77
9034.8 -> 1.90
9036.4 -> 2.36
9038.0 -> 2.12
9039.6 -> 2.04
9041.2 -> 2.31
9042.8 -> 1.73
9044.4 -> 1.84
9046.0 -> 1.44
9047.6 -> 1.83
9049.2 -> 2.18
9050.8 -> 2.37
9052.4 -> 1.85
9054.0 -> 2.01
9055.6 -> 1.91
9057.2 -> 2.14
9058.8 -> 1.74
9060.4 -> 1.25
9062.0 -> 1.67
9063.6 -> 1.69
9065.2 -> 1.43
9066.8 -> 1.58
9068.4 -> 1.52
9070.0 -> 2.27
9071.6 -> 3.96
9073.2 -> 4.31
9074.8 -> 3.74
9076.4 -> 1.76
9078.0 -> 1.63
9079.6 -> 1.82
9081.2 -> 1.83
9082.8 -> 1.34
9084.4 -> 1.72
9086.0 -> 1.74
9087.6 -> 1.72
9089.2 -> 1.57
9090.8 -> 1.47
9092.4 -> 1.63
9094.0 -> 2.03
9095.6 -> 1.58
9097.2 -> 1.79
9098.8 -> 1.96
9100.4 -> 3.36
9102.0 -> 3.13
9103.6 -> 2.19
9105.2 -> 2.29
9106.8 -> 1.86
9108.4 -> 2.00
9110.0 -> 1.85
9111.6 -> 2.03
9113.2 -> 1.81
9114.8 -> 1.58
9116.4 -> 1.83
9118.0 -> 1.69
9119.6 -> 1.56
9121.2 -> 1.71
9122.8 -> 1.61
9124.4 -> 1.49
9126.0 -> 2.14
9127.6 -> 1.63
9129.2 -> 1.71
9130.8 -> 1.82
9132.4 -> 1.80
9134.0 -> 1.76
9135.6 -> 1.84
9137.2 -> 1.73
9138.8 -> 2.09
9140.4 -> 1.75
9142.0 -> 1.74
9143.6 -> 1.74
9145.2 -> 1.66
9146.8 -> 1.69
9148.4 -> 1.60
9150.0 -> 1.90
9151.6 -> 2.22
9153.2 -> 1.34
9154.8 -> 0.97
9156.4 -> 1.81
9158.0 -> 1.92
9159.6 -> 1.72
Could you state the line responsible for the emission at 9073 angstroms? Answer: H-alpha 6563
